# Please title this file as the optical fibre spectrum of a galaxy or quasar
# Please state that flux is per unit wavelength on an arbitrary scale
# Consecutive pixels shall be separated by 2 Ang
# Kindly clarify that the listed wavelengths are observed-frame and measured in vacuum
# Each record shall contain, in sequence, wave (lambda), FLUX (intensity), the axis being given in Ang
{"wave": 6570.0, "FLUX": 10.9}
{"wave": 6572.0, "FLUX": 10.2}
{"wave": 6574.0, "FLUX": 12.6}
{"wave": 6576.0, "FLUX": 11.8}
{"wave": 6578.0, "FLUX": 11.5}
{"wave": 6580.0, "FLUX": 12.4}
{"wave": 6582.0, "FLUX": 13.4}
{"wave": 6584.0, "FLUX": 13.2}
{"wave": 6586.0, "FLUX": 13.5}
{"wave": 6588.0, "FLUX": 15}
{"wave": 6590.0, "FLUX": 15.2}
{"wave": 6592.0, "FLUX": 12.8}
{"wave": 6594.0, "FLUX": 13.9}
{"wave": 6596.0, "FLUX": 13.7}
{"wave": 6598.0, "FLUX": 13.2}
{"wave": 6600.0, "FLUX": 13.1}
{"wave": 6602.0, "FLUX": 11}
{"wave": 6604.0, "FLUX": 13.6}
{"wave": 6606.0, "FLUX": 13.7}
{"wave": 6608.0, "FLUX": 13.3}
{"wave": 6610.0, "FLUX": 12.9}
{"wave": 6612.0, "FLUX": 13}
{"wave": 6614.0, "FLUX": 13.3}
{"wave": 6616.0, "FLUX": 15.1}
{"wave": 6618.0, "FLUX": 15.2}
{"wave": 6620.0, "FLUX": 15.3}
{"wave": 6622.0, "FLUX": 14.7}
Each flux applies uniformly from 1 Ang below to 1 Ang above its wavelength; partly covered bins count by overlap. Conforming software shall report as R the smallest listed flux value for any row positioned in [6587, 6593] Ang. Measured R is 12.8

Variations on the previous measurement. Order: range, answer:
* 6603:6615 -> 12.9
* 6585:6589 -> 13.5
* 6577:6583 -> 11.5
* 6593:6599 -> 13.2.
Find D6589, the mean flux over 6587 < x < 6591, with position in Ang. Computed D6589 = 15.1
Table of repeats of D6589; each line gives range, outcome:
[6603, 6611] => 13.4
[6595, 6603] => 12.8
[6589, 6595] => 14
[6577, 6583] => 12.4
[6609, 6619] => 13.9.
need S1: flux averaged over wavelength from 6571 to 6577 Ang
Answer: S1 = 11.5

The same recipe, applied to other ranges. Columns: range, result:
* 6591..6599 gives 13.4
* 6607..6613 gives 13.1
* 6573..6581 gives 12.1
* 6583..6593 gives 13.9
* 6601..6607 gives 12.8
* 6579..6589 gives 13.5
